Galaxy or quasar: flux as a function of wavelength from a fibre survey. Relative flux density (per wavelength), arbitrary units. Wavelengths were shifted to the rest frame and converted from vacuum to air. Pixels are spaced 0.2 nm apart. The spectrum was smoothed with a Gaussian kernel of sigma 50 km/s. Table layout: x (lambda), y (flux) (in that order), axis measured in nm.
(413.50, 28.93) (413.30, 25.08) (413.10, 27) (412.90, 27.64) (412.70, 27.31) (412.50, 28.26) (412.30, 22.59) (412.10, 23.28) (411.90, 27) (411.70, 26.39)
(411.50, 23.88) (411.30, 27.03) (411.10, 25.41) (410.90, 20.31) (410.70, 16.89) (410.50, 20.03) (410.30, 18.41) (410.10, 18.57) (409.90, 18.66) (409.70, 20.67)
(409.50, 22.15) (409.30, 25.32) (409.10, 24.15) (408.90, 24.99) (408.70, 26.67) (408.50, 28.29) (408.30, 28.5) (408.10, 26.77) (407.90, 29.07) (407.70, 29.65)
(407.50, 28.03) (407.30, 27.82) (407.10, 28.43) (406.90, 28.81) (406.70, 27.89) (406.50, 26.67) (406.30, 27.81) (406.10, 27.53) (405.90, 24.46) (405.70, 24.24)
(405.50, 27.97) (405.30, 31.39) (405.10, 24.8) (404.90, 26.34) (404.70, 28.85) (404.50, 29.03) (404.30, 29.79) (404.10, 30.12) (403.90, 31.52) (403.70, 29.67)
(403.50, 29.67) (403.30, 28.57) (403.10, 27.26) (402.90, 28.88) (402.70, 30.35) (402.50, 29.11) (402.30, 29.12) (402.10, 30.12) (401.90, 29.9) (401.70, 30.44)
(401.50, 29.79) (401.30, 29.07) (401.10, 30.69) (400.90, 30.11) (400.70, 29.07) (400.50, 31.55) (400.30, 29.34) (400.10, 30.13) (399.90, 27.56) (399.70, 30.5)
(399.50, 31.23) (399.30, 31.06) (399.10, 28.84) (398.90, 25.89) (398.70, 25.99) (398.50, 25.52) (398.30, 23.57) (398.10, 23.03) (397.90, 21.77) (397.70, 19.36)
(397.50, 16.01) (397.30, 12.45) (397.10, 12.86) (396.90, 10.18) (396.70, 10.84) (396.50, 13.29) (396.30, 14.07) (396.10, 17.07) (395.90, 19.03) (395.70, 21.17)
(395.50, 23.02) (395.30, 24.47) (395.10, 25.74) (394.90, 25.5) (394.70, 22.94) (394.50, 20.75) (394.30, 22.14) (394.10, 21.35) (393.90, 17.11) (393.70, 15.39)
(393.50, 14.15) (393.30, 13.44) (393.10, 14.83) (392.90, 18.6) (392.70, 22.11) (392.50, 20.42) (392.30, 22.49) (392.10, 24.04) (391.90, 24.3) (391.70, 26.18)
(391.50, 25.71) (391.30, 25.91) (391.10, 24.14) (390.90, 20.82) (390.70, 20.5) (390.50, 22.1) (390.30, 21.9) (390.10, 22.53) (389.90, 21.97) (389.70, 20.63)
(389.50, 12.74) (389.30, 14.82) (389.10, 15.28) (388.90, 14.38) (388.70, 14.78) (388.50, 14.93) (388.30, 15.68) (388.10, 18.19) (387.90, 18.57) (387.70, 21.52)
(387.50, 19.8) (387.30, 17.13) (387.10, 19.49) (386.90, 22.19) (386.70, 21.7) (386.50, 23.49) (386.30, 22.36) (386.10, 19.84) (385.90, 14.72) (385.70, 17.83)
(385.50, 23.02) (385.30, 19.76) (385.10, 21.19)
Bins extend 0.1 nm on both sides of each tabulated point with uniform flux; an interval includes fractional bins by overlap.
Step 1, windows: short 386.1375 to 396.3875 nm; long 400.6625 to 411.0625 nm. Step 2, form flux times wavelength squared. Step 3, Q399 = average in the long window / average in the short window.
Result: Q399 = 1.44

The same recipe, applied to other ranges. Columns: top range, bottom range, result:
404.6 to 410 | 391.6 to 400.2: 1.32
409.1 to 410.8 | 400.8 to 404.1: 0.71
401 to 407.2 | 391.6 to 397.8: 1.59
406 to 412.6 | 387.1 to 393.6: 1.41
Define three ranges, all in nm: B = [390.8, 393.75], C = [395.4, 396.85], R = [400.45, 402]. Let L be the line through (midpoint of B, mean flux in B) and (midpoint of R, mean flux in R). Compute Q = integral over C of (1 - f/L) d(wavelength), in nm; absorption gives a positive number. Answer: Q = 0.47 nm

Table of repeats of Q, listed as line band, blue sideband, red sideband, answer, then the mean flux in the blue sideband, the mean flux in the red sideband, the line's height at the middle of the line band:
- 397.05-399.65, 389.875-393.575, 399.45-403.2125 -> 0.38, 21.4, 29.7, 27.1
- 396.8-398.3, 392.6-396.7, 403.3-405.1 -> 0.35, 19.1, 29.1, 22.1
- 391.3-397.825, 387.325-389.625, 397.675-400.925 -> 0.89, 16.5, 27.4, 22.7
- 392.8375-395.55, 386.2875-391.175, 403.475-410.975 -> 0.17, 19.2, 26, 21.2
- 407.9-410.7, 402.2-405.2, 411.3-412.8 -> 0.36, 28.9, 25.6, 26.7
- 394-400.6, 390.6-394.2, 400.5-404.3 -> 0.74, 20.6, 29.7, 25.1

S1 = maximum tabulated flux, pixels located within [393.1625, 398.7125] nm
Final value 25.99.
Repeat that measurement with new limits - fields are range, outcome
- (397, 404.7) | 31.55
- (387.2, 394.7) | 26.18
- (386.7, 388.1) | 22.19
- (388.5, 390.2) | 22.53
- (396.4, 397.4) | 13.29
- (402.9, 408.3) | 31.52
